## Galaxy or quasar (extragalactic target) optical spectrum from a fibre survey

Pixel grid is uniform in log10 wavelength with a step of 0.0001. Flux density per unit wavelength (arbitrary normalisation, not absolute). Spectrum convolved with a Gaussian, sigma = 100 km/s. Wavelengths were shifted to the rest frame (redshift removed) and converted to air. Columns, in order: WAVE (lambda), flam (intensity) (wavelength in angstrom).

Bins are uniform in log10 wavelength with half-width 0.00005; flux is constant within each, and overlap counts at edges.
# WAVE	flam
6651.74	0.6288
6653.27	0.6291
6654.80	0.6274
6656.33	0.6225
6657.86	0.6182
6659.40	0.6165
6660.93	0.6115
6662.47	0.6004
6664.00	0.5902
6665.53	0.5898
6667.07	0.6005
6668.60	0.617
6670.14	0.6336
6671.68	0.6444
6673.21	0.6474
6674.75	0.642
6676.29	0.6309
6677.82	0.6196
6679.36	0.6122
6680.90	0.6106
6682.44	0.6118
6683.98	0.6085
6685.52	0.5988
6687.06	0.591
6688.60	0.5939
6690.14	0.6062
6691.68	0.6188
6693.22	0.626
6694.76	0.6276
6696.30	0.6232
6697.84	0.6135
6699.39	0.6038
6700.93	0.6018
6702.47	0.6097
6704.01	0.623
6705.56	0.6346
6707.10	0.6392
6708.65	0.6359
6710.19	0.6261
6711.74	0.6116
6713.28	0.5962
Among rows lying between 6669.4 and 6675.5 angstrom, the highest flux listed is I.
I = 0.6474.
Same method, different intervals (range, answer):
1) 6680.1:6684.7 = 0.6118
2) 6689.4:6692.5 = 0.6188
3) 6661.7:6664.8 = 0.6004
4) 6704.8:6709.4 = 0.6392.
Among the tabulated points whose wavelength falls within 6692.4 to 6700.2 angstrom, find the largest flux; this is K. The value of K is 0.6276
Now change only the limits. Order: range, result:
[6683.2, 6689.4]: 0.6085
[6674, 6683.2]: 0.642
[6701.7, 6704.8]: 0.623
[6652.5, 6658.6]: 0.6291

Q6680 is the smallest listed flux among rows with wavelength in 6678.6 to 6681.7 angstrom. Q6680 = 0.6106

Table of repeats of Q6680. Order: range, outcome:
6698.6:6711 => 0.6018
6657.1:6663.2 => 0.6004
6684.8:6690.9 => 0.591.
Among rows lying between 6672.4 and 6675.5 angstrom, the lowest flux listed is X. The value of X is 0.642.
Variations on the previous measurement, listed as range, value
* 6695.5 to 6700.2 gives 0.6038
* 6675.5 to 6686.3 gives 0.5988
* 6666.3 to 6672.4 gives 0.6005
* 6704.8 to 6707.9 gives 0.6346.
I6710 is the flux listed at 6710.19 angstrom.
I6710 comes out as 0.6261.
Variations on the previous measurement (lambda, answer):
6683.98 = 0.6085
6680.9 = 0.6106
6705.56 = 0.6346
